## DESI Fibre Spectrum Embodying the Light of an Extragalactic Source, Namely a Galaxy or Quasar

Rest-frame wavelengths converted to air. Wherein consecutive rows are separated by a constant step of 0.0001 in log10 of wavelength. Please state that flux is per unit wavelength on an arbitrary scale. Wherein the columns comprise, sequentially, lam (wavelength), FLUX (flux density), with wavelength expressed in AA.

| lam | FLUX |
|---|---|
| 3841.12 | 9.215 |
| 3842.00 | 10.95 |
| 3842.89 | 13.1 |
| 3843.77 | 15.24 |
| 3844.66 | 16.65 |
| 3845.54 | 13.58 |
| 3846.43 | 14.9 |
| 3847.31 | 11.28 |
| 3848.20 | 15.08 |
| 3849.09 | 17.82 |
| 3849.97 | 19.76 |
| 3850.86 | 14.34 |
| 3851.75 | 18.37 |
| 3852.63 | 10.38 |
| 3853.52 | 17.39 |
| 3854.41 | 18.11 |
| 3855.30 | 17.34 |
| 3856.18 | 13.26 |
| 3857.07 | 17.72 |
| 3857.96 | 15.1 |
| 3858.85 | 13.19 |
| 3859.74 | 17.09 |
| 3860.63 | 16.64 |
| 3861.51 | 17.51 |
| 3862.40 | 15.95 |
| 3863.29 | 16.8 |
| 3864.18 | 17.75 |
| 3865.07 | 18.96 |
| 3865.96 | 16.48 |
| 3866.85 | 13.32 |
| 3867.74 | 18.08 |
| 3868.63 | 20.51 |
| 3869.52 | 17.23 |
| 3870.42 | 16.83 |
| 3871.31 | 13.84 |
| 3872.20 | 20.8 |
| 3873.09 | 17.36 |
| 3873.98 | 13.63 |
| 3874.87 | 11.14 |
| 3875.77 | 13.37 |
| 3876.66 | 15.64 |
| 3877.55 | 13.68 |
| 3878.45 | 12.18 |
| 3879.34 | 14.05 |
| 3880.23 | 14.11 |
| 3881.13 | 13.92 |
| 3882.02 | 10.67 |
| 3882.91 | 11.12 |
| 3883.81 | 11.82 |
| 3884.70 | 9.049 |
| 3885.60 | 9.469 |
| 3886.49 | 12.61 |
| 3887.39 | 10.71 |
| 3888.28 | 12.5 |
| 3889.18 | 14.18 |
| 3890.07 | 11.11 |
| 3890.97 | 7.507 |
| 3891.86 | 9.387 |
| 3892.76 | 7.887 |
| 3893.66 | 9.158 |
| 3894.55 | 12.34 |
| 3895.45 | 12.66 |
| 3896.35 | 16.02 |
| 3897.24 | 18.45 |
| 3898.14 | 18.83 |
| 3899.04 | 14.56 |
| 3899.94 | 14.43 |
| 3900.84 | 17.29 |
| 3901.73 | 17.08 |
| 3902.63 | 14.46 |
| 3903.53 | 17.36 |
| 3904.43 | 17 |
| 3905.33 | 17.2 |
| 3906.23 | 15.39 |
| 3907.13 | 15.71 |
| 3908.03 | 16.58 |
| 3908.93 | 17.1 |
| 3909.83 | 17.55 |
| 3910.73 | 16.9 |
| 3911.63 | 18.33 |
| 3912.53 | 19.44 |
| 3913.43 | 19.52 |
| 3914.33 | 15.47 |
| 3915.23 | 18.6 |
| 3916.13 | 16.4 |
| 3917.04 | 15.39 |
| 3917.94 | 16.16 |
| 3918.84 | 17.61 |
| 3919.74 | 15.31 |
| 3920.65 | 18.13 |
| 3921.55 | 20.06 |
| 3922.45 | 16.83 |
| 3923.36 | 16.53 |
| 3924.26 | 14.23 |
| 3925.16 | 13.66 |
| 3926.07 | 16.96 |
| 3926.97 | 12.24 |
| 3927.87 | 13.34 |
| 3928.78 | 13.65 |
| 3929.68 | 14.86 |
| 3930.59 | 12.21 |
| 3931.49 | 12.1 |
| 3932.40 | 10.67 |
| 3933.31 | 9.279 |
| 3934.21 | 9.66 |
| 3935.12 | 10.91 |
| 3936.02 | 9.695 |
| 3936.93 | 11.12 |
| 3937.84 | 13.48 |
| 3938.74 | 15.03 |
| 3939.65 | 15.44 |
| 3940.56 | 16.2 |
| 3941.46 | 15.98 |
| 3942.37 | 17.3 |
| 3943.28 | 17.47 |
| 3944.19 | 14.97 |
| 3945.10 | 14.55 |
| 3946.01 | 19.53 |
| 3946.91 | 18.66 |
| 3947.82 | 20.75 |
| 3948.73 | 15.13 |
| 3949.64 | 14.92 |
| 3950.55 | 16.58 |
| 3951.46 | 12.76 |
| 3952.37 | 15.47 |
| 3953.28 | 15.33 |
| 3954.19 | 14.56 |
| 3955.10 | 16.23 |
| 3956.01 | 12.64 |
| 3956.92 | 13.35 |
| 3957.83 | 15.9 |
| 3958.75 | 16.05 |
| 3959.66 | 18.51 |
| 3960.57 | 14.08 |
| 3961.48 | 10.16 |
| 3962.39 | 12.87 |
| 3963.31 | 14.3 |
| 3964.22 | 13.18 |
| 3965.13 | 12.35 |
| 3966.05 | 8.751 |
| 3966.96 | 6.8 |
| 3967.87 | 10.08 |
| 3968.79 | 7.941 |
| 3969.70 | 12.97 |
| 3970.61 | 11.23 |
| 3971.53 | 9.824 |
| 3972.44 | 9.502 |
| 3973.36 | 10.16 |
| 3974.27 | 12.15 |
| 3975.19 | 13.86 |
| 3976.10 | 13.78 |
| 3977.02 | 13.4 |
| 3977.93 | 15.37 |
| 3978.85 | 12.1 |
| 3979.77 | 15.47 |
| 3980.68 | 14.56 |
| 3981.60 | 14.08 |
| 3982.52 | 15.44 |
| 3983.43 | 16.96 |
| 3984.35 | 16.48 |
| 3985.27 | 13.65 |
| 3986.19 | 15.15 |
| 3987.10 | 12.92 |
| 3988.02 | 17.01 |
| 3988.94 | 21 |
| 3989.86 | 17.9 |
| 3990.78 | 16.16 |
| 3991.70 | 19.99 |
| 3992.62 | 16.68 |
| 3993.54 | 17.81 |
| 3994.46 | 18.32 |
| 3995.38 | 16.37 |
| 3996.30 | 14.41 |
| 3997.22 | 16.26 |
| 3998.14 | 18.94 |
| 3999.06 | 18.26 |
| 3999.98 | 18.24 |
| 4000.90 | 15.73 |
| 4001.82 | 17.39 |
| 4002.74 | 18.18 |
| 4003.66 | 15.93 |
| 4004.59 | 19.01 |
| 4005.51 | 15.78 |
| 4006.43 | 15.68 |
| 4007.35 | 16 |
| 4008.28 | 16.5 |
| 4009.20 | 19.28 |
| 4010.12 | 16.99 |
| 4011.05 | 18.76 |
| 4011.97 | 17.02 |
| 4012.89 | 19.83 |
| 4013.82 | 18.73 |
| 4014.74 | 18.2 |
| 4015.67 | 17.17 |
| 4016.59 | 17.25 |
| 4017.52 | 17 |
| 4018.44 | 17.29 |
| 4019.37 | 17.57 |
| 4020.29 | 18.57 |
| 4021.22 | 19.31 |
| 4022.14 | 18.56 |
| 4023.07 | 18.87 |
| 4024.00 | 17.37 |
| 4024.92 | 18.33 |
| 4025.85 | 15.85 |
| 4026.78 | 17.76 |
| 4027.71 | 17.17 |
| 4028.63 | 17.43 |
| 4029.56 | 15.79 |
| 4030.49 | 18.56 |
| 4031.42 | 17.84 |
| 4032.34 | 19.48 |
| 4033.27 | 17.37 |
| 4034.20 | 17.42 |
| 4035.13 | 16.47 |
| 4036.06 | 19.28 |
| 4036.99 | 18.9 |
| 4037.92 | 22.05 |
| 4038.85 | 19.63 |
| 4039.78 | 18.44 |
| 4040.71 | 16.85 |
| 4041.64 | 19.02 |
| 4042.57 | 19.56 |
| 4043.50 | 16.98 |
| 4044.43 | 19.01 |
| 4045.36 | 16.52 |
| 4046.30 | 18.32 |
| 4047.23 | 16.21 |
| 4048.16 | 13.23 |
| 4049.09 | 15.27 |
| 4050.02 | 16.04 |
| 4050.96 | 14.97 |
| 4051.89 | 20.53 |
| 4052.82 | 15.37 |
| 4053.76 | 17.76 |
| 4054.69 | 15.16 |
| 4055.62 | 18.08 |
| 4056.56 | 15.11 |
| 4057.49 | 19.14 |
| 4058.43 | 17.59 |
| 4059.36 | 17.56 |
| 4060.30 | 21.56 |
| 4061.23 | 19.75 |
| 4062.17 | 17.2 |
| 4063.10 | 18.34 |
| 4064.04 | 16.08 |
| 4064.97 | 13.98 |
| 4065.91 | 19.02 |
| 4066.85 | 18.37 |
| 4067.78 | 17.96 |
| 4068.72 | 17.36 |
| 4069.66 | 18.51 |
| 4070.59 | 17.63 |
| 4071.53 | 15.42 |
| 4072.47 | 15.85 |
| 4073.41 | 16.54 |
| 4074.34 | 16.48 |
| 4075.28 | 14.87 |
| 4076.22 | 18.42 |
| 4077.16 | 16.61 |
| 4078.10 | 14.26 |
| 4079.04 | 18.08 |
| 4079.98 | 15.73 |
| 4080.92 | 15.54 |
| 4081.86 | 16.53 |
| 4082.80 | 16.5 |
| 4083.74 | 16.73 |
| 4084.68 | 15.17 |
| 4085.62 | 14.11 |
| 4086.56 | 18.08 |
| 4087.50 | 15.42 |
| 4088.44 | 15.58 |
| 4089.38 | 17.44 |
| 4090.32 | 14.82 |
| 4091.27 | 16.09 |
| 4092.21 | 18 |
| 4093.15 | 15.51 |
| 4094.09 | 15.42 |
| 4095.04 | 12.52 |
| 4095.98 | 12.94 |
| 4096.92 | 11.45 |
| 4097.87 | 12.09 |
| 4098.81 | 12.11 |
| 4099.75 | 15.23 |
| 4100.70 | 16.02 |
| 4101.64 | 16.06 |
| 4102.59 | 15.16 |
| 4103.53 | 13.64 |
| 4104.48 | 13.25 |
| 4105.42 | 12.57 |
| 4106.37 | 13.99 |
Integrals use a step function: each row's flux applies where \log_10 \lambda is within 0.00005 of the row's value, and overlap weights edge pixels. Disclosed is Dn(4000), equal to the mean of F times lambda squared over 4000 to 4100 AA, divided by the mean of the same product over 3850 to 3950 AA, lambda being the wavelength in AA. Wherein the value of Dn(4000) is 1.22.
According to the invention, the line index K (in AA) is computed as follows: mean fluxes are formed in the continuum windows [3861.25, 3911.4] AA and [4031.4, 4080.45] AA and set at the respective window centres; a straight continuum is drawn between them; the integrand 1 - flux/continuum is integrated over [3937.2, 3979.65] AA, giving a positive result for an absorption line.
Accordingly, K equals 4.9 AA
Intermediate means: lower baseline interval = 14.6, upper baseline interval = 17.4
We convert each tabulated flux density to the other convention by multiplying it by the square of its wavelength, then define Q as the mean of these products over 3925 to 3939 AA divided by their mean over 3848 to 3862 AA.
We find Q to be 0.79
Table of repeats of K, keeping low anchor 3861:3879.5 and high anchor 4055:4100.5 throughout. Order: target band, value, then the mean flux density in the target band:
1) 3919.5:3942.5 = 3.0 AA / 14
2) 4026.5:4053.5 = -2.3 AA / 17.6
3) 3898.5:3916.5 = -0.9 AA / 16.8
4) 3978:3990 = 0.5 AA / 15.5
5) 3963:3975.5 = 4.1 AA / 10.9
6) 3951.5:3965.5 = 1.6 AA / 14.3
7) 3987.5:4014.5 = -2.2 AA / 17.5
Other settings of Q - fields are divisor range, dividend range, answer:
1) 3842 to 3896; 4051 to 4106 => 1.25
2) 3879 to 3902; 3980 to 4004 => 1.38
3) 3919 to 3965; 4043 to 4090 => 1.22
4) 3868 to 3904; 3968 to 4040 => 1.28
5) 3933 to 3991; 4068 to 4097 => 1.21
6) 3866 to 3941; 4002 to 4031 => 1.29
